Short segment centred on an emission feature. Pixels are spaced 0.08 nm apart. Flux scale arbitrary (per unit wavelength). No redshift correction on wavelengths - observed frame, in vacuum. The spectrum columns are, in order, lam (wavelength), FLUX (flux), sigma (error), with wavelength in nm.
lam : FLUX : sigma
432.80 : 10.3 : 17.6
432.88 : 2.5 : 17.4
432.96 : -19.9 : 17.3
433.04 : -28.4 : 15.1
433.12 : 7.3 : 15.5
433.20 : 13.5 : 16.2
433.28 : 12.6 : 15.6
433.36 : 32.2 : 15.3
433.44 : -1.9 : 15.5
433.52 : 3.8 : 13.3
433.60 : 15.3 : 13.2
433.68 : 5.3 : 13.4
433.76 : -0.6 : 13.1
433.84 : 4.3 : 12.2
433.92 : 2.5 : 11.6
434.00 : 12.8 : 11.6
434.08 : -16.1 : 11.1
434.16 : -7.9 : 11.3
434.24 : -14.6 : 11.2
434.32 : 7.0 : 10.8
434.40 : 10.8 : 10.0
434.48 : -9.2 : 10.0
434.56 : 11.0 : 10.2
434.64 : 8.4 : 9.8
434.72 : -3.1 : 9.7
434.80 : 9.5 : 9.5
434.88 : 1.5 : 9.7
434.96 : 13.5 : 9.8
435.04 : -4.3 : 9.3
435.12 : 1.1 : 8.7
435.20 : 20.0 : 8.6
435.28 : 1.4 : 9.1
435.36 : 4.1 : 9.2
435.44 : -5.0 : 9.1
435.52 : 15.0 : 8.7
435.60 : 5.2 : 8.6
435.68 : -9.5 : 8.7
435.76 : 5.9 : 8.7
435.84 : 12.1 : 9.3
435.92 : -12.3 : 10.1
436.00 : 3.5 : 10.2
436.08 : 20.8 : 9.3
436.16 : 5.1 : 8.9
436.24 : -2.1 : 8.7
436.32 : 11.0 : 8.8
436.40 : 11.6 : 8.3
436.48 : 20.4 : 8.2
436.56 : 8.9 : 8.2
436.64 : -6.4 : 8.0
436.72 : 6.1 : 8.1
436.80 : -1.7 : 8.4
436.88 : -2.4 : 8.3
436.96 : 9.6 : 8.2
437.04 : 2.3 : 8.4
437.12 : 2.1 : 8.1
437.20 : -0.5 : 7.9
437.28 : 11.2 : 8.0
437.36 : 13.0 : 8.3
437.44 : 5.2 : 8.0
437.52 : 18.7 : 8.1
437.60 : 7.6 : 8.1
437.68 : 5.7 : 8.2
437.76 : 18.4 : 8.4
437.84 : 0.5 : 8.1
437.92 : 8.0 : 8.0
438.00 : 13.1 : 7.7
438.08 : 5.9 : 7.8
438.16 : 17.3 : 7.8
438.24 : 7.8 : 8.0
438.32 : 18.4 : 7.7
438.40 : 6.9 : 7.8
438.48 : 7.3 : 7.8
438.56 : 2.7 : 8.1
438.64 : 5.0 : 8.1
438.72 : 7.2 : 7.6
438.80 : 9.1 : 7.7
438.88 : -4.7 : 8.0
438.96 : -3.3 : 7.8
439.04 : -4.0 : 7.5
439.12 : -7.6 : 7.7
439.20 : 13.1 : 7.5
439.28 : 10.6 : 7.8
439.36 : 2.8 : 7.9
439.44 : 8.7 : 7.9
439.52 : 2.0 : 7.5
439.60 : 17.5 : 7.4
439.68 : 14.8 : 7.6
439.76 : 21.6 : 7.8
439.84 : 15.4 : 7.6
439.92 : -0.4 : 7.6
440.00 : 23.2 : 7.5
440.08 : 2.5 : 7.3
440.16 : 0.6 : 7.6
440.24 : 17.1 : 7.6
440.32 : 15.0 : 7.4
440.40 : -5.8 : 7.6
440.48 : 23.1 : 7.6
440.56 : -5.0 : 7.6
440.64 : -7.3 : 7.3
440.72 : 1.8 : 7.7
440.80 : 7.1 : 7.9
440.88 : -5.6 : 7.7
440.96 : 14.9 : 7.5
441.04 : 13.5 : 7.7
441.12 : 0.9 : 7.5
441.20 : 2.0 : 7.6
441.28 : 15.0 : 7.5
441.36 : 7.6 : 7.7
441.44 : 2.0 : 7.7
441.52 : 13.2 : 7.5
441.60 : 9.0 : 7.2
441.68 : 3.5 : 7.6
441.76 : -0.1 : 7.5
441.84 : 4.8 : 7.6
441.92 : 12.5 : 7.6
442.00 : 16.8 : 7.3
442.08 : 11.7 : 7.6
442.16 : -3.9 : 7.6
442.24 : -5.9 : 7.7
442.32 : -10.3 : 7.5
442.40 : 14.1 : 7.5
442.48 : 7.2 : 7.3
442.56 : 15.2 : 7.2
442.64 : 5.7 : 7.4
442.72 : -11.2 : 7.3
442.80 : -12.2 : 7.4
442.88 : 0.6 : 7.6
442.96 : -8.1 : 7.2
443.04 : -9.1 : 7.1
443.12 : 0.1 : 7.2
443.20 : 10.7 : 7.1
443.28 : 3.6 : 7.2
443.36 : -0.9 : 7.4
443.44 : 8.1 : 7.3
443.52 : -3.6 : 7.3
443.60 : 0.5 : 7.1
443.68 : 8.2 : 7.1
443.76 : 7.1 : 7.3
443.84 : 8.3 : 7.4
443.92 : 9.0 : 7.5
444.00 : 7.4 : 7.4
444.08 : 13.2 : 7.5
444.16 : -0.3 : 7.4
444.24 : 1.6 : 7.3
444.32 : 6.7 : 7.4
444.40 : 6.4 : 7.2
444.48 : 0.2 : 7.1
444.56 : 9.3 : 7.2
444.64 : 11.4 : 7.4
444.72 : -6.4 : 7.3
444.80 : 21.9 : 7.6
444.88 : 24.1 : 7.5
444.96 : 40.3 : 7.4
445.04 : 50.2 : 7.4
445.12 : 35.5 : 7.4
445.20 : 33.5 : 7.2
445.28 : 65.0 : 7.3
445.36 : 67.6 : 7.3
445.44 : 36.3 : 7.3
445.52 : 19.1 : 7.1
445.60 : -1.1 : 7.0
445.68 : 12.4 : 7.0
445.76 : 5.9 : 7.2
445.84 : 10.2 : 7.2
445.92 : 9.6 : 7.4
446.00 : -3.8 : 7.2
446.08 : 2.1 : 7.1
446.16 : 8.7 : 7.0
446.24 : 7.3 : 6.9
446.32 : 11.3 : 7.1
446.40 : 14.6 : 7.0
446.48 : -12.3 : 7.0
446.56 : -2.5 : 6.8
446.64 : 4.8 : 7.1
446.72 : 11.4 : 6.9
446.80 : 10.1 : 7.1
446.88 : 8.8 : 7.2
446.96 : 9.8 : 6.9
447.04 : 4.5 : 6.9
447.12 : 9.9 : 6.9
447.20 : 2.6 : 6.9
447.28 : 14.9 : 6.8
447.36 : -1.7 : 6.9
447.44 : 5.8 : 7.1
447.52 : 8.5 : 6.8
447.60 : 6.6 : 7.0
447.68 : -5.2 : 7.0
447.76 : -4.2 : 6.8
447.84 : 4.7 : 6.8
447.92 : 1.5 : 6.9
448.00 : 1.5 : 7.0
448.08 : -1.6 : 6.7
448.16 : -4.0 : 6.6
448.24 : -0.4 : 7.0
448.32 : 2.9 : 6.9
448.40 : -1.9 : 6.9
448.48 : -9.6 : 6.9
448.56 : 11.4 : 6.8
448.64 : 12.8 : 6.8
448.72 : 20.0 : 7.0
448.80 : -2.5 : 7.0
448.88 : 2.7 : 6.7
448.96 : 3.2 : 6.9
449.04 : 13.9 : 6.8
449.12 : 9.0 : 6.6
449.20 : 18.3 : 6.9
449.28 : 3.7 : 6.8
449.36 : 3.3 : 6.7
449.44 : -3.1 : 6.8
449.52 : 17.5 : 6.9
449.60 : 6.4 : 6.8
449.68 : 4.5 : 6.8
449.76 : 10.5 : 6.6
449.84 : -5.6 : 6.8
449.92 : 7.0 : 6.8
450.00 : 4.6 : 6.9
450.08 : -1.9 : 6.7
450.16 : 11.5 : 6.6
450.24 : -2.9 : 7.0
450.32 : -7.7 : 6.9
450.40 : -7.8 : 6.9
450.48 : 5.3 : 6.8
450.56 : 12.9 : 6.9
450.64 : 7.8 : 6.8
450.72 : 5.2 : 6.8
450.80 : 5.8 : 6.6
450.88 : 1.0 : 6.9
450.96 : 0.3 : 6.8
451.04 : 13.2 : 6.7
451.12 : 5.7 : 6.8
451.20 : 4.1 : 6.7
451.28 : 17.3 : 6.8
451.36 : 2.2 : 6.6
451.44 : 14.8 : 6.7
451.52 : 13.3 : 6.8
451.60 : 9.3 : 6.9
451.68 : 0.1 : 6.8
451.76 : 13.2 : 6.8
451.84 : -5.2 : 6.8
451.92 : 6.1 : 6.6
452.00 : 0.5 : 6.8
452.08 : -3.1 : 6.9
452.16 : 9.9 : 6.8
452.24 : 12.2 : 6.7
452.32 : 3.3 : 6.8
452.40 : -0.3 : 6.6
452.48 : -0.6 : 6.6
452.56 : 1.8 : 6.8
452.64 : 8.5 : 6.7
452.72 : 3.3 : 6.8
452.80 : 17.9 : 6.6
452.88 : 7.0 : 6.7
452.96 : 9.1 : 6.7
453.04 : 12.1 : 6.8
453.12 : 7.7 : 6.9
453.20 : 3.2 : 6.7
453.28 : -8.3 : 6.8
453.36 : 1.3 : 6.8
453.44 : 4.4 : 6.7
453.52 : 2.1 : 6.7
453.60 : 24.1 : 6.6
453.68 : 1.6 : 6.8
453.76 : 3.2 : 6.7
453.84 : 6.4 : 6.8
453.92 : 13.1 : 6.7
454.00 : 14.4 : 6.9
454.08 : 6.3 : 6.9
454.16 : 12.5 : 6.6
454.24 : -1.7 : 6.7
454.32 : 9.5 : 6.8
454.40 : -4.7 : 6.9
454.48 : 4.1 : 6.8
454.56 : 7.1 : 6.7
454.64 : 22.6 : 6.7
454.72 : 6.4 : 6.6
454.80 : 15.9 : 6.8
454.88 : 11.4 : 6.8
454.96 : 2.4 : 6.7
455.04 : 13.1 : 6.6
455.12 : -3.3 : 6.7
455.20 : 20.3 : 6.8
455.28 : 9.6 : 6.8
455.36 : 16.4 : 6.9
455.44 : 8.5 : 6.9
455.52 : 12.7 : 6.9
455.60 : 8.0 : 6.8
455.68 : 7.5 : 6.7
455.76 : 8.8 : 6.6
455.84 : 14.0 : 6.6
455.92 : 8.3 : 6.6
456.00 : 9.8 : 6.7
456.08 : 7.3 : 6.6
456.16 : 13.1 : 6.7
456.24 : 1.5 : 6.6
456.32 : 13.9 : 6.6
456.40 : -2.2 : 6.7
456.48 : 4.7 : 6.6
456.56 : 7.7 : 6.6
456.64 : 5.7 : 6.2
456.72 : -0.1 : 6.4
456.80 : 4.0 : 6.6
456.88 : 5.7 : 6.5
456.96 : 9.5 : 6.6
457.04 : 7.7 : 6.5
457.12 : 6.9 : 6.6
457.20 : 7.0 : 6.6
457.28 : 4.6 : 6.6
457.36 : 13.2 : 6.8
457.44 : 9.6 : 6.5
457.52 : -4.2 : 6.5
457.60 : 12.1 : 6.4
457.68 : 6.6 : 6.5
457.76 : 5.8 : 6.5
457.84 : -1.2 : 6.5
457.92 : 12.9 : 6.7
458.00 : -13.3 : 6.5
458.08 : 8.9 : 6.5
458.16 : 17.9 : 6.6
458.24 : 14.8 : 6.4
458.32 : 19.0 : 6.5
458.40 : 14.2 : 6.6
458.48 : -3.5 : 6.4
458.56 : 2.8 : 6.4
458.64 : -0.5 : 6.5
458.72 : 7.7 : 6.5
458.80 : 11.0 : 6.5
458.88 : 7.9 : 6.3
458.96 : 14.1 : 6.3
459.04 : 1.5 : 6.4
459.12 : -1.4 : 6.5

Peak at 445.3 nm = [O II] 3727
